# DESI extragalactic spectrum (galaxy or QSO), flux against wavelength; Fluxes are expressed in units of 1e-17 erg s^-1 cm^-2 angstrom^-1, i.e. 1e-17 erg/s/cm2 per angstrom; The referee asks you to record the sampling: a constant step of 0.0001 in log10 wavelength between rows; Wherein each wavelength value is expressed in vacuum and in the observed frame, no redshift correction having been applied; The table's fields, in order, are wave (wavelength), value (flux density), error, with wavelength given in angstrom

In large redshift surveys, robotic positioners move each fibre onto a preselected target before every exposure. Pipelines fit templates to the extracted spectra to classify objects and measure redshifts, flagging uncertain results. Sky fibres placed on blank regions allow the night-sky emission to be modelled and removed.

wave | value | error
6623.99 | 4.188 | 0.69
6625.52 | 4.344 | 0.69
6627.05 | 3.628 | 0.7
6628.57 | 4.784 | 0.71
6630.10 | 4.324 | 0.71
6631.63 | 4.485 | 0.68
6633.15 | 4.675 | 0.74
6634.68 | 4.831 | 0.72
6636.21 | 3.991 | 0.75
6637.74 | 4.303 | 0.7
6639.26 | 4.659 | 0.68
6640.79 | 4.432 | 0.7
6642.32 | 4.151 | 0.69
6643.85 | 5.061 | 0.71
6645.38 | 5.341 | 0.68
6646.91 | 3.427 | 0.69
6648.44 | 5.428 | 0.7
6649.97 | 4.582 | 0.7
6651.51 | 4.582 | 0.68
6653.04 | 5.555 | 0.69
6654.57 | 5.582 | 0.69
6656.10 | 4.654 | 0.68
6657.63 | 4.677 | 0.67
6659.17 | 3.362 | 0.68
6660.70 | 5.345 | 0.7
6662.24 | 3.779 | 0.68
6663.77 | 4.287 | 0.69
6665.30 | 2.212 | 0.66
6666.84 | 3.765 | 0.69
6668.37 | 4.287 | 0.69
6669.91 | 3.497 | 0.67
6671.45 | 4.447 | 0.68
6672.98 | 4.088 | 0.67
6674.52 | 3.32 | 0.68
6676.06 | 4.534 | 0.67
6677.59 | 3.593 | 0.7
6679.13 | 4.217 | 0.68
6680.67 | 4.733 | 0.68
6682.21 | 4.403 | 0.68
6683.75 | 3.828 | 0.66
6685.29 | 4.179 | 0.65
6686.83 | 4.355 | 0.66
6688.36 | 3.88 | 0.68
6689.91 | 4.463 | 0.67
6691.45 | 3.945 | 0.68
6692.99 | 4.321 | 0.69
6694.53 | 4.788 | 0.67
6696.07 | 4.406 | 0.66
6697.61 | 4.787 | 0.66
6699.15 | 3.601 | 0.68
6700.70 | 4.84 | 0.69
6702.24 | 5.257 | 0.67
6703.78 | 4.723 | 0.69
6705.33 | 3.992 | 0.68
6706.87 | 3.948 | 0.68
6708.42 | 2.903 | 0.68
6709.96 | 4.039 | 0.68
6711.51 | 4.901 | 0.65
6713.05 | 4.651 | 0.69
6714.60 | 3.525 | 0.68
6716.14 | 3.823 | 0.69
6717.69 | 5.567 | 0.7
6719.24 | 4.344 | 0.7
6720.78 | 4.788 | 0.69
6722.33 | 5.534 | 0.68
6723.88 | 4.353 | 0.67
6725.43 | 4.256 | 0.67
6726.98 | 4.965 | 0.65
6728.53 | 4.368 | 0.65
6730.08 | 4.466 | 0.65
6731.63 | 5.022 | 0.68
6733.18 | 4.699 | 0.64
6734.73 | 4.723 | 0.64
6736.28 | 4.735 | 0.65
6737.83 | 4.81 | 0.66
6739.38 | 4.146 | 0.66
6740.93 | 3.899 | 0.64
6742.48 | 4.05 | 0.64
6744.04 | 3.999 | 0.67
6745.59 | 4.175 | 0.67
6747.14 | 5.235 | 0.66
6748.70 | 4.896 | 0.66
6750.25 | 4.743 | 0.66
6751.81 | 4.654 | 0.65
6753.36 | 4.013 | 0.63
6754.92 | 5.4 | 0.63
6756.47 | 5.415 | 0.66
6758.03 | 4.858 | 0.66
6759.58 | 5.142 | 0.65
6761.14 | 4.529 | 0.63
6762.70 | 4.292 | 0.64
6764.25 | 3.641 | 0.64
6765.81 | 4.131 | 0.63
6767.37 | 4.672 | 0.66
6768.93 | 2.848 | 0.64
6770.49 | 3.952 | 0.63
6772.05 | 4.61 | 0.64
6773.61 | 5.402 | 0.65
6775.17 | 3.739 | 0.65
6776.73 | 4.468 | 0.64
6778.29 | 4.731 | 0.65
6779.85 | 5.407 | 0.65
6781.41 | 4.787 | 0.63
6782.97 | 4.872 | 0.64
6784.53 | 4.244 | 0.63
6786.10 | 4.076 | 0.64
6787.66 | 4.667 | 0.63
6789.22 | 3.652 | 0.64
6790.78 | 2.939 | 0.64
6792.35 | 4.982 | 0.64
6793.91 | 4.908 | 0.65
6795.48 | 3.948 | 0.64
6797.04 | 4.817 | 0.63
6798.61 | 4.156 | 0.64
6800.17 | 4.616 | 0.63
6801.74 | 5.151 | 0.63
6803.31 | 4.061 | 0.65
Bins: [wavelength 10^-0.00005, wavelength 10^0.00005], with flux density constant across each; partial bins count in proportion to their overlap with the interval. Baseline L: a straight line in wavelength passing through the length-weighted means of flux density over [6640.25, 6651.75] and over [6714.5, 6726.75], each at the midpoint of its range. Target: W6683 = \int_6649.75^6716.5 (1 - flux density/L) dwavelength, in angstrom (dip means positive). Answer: 5.38 angstrom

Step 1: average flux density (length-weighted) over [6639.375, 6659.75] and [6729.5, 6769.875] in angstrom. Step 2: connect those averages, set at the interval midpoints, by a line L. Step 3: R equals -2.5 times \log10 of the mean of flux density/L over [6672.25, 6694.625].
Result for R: 0.12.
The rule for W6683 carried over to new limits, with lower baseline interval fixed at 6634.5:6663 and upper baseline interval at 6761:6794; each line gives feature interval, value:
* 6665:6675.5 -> 1.9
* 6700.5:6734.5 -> -0.3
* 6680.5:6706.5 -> 0.8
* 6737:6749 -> 0.1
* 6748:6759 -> -1.2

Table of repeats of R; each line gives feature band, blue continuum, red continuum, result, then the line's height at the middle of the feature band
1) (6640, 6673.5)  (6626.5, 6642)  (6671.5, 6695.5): -0.02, 4.31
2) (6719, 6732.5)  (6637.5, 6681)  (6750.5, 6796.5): -0.07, 4.4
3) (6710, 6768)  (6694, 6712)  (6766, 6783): -0.04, 4.4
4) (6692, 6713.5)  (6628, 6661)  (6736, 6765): 0.06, 4.59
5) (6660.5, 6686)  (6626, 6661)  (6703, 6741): 0.14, 4.54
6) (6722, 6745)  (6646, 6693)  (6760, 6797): -0.05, 4.3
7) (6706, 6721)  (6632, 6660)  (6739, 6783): 0.08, 4.56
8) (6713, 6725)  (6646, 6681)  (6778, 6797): -0.05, 4.34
